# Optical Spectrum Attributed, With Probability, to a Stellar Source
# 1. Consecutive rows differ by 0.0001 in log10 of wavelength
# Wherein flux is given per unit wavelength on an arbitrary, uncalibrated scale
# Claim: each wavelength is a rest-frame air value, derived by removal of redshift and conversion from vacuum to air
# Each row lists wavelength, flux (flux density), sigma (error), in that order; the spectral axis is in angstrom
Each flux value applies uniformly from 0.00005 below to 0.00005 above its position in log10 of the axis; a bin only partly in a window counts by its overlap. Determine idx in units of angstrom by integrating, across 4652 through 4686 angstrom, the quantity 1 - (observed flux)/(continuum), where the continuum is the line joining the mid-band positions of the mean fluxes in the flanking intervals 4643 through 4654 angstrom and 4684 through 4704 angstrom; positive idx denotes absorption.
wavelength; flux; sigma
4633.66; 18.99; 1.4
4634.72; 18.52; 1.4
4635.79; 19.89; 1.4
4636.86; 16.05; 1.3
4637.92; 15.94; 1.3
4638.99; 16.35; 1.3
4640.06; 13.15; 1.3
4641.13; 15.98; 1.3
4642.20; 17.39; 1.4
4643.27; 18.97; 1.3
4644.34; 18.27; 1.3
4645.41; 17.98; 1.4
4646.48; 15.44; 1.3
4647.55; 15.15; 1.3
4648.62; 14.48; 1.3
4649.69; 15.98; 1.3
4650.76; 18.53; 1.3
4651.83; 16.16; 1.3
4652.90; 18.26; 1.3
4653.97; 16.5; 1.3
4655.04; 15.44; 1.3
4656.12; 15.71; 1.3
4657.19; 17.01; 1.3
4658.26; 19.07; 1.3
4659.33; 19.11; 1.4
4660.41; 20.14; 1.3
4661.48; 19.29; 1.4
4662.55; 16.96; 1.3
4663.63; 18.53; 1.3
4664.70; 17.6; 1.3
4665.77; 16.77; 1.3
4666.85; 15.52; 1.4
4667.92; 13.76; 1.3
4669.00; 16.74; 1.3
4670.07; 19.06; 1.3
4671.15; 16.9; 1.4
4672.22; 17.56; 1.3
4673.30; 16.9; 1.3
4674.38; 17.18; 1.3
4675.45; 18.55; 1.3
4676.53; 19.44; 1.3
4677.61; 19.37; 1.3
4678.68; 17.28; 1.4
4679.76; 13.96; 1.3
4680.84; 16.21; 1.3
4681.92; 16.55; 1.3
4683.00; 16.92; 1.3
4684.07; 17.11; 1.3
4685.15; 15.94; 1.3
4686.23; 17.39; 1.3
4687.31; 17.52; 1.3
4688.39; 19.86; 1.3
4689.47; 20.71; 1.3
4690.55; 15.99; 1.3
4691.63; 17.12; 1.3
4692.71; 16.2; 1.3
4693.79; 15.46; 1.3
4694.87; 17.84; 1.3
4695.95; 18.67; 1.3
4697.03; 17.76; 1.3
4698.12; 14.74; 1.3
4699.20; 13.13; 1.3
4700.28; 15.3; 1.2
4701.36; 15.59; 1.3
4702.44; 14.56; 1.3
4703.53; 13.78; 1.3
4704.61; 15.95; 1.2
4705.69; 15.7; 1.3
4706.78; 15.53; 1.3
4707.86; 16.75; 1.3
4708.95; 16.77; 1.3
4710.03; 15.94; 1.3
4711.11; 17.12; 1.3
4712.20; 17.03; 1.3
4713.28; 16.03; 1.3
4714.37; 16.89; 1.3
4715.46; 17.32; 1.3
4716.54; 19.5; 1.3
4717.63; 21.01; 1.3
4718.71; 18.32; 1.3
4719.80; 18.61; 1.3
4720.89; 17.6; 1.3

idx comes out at -1.1 angstrom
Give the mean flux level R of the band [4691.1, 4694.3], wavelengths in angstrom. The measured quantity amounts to 16.3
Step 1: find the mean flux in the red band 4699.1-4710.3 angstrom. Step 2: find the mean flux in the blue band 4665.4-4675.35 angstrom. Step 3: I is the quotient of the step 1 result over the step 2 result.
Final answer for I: 0.9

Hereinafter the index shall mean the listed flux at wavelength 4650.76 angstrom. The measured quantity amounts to 18.53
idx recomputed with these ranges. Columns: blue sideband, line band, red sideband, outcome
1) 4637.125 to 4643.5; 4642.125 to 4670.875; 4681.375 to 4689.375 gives -0.9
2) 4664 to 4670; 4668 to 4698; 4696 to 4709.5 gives -2.4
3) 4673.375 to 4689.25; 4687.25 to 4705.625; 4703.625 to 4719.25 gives 0.9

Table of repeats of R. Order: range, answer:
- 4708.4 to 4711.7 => 16.6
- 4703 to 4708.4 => 15.6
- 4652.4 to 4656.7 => 16.5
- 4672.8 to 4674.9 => 17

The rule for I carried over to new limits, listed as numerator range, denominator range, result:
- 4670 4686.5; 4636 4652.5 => 1.05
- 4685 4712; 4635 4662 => 0.97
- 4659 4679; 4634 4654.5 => 1.05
